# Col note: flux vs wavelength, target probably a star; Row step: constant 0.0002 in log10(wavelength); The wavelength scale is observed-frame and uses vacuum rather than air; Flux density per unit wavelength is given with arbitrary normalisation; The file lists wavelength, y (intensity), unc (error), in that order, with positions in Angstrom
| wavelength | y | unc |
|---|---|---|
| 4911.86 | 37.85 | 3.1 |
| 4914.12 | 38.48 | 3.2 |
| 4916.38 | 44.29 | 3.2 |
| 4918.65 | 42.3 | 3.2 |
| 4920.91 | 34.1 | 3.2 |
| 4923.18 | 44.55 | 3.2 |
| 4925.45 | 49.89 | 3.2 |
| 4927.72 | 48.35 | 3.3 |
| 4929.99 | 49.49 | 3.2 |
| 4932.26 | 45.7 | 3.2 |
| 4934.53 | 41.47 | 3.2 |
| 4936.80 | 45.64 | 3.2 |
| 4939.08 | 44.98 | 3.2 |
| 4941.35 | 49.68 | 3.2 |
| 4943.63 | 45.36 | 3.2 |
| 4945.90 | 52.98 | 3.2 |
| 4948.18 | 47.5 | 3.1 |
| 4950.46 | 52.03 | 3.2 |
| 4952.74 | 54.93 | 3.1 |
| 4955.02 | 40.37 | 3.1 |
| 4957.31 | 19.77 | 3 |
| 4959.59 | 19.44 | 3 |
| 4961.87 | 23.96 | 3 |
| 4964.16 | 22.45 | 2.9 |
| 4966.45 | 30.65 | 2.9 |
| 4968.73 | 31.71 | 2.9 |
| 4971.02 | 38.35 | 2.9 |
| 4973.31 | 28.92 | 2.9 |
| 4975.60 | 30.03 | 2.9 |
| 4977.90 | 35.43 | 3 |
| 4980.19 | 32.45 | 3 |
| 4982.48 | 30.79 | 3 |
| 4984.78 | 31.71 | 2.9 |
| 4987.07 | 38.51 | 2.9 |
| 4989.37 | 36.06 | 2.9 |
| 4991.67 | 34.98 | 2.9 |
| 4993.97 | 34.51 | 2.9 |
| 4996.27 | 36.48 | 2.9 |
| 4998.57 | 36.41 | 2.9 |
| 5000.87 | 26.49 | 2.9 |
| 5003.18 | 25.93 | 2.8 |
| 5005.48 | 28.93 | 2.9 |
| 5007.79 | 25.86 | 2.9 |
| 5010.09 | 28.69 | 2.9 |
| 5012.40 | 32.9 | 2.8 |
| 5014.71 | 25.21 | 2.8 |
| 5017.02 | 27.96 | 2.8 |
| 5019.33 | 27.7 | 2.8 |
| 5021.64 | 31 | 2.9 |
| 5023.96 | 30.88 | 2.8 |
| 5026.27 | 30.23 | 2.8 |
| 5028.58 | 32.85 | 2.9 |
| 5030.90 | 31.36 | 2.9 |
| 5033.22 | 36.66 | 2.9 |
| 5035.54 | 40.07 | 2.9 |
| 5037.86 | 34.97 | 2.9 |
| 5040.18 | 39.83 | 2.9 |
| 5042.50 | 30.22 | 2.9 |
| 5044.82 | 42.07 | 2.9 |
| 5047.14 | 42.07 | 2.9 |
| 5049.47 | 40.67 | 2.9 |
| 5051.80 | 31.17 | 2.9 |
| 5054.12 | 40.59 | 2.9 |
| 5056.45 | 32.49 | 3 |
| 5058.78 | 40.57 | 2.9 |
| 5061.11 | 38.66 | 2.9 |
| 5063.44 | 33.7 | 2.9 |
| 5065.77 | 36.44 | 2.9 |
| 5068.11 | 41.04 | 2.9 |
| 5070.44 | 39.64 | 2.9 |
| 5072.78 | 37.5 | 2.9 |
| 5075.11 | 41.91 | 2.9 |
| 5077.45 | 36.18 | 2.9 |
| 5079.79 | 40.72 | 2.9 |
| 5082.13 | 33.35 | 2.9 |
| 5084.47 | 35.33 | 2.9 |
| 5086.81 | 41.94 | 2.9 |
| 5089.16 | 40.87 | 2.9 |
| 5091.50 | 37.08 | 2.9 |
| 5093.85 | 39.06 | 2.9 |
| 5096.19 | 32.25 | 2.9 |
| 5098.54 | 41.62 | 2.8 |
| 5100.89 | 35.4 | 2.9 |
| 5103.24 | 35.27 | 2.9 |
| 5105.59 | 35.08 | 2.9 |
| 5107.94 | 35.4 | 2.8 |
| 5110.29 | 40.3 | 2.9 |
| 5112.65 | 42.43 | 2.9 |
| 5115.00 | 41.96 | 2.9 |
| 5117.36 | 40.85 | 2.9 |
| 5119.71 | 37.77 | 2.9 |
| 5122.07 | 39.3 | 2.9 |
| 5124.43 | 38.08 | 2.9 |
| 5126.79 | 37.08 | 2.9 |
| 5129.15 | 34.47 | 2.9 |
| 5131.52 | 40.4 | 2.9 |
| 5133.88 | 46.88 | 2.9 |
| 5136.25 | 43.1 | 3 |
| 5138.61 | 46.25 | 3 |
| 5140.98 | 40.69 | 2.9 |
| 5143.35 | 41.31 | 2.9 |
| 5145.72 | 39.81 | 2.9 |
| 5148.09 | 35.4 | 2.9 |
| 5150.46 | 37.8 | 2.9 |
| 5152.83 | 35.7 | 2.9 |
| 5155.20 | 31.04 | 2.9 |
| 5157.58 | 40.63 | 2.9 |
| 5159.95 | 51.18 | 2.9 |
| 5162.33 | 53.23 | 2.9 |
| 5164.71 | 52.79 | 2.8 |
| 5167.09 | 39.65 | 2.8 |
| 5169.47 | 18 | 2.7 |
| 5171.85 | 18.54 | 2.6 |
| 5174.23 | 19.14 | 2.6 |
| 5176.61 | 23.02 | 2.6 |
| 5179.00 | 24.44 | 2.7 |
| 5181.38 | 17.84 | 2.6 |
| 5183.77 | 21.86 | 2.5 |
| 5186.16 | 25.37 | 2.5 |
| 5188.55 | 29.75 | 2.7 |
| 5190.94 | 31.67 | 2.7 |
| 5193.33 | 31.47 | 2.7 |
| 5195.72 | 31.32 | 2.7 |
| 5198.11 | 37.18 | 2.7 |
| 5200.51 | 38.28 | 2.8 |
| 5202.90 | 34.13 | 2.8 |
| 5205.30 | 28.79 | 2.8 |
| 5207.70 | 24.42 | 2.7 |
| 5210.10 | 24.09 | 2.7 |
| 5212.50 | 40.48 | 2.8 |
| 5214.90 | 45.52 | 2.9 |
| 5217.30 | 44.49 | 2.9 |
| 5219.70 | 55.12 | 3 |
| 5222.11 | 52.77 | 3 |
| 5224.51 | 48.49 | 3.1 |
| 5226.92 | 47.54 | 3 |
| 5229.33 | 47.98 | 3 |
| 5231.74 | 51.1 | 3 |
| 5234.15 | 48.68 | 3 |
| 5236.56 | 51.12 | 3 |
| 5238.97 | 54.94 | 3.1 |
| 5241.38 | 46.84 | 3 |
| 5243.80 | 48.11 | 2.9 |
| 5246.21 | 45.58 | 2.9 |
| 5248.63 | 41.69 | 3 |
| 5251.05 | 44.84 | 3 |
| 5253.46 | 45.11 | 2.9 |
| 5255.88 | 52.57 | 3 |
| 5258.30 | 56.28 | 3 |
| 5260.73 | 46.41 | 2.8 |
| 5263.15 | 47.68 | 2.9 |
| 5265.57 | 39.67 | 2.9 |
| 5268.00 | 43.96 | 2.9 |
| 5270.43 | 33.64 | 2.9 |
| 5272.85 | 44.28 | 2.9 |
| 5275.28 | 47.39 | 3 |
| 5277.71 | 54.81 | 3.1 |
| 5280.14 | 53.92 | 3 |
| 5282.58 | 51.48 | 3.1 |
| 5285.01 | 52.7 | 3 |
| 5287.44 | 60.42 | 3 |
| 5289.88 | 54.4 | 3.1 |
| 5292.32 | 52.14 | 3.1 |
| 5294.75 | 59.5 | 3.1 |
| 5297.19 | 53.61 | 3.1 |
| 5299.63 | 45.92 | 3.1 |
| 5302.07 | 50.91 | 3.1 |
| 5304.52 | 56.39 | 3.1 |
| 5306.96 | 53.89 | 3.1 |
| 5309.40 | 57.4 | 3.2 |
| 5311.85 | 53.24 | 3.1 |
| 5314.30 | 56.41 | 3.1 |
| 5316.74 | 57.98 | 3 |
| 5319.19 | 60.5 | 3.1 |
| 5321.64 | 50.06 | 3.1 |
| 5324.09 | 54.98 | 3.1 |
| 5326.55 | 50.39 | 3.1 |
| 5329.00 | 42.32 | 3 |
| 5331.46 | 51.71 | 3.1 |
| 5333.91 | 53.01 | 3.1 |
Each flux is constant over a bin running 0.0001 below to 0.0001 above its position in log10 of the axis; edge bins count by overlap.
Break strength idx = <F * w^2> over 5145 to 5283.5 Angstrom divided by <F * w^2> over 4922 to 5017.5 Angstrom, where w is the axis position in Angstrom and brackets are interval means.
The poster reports 1.2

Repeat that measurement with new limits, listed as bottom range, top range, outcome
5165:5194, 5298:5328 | 2.20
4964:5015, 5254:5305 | 1.77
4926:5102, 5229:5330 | 1.55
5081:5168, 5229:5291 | 1.29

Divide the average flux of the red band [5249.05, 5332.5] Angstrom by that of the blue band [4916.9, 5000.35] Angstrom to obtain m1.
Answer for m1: 1.3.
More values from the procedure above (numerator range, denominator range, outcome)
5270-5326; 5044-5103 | 1.40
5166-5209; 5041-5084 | 0.73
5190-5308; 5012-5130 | 1.26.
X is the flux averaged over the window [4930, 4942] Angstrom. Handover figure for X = 45.7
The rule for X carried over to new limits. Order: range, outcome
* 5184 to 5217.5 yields 32.7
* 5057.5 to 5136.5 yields 38.5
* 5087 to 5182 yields 37.2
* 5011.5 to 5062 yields 34.5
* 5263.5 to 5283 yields 46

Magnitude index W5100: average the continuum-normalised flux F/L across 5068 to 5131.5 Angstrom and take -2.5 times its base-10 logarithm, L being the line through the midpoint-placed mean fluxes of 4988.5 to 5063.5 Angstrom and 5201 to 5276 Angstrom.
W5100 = -0.02 mag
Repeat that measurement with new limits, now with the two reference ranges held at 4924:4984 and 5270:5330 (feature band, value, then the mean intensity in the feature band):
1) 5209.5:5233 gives 0.07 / 46.3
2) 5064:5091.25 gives 0.14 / 38.5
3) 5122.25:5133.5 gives 0.19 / 38.3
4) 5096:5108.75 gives 0.23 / 36.1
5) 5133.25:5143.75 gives 0.06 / 43.6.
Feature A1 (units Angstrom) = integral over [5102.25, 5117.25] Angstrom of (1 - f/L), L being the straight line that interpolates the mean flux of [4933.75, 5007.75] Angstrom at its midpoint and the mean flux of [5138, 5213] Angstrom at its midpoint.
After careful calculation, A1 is -2.1 Angstrom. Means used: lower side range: 35.7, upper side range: 33.1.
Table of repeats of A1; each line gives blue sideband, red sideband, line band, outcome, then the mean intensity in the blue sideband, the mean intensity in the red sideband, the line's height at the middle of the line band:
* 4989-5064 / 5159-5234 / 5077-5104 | -2.4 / 33.6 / 35.9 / 34.5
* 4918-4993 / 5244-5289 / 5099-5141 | 3.9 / 38.6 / 48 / 43.5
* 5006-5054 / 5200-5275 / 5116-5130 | 0.1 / 33.2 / 44.5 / 38.3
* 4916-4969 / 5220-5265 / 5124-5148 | 2.8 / 41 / 48.8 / 46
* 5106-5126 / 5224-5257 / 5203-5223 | 3.2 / 39.3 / 48.2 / 46.2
